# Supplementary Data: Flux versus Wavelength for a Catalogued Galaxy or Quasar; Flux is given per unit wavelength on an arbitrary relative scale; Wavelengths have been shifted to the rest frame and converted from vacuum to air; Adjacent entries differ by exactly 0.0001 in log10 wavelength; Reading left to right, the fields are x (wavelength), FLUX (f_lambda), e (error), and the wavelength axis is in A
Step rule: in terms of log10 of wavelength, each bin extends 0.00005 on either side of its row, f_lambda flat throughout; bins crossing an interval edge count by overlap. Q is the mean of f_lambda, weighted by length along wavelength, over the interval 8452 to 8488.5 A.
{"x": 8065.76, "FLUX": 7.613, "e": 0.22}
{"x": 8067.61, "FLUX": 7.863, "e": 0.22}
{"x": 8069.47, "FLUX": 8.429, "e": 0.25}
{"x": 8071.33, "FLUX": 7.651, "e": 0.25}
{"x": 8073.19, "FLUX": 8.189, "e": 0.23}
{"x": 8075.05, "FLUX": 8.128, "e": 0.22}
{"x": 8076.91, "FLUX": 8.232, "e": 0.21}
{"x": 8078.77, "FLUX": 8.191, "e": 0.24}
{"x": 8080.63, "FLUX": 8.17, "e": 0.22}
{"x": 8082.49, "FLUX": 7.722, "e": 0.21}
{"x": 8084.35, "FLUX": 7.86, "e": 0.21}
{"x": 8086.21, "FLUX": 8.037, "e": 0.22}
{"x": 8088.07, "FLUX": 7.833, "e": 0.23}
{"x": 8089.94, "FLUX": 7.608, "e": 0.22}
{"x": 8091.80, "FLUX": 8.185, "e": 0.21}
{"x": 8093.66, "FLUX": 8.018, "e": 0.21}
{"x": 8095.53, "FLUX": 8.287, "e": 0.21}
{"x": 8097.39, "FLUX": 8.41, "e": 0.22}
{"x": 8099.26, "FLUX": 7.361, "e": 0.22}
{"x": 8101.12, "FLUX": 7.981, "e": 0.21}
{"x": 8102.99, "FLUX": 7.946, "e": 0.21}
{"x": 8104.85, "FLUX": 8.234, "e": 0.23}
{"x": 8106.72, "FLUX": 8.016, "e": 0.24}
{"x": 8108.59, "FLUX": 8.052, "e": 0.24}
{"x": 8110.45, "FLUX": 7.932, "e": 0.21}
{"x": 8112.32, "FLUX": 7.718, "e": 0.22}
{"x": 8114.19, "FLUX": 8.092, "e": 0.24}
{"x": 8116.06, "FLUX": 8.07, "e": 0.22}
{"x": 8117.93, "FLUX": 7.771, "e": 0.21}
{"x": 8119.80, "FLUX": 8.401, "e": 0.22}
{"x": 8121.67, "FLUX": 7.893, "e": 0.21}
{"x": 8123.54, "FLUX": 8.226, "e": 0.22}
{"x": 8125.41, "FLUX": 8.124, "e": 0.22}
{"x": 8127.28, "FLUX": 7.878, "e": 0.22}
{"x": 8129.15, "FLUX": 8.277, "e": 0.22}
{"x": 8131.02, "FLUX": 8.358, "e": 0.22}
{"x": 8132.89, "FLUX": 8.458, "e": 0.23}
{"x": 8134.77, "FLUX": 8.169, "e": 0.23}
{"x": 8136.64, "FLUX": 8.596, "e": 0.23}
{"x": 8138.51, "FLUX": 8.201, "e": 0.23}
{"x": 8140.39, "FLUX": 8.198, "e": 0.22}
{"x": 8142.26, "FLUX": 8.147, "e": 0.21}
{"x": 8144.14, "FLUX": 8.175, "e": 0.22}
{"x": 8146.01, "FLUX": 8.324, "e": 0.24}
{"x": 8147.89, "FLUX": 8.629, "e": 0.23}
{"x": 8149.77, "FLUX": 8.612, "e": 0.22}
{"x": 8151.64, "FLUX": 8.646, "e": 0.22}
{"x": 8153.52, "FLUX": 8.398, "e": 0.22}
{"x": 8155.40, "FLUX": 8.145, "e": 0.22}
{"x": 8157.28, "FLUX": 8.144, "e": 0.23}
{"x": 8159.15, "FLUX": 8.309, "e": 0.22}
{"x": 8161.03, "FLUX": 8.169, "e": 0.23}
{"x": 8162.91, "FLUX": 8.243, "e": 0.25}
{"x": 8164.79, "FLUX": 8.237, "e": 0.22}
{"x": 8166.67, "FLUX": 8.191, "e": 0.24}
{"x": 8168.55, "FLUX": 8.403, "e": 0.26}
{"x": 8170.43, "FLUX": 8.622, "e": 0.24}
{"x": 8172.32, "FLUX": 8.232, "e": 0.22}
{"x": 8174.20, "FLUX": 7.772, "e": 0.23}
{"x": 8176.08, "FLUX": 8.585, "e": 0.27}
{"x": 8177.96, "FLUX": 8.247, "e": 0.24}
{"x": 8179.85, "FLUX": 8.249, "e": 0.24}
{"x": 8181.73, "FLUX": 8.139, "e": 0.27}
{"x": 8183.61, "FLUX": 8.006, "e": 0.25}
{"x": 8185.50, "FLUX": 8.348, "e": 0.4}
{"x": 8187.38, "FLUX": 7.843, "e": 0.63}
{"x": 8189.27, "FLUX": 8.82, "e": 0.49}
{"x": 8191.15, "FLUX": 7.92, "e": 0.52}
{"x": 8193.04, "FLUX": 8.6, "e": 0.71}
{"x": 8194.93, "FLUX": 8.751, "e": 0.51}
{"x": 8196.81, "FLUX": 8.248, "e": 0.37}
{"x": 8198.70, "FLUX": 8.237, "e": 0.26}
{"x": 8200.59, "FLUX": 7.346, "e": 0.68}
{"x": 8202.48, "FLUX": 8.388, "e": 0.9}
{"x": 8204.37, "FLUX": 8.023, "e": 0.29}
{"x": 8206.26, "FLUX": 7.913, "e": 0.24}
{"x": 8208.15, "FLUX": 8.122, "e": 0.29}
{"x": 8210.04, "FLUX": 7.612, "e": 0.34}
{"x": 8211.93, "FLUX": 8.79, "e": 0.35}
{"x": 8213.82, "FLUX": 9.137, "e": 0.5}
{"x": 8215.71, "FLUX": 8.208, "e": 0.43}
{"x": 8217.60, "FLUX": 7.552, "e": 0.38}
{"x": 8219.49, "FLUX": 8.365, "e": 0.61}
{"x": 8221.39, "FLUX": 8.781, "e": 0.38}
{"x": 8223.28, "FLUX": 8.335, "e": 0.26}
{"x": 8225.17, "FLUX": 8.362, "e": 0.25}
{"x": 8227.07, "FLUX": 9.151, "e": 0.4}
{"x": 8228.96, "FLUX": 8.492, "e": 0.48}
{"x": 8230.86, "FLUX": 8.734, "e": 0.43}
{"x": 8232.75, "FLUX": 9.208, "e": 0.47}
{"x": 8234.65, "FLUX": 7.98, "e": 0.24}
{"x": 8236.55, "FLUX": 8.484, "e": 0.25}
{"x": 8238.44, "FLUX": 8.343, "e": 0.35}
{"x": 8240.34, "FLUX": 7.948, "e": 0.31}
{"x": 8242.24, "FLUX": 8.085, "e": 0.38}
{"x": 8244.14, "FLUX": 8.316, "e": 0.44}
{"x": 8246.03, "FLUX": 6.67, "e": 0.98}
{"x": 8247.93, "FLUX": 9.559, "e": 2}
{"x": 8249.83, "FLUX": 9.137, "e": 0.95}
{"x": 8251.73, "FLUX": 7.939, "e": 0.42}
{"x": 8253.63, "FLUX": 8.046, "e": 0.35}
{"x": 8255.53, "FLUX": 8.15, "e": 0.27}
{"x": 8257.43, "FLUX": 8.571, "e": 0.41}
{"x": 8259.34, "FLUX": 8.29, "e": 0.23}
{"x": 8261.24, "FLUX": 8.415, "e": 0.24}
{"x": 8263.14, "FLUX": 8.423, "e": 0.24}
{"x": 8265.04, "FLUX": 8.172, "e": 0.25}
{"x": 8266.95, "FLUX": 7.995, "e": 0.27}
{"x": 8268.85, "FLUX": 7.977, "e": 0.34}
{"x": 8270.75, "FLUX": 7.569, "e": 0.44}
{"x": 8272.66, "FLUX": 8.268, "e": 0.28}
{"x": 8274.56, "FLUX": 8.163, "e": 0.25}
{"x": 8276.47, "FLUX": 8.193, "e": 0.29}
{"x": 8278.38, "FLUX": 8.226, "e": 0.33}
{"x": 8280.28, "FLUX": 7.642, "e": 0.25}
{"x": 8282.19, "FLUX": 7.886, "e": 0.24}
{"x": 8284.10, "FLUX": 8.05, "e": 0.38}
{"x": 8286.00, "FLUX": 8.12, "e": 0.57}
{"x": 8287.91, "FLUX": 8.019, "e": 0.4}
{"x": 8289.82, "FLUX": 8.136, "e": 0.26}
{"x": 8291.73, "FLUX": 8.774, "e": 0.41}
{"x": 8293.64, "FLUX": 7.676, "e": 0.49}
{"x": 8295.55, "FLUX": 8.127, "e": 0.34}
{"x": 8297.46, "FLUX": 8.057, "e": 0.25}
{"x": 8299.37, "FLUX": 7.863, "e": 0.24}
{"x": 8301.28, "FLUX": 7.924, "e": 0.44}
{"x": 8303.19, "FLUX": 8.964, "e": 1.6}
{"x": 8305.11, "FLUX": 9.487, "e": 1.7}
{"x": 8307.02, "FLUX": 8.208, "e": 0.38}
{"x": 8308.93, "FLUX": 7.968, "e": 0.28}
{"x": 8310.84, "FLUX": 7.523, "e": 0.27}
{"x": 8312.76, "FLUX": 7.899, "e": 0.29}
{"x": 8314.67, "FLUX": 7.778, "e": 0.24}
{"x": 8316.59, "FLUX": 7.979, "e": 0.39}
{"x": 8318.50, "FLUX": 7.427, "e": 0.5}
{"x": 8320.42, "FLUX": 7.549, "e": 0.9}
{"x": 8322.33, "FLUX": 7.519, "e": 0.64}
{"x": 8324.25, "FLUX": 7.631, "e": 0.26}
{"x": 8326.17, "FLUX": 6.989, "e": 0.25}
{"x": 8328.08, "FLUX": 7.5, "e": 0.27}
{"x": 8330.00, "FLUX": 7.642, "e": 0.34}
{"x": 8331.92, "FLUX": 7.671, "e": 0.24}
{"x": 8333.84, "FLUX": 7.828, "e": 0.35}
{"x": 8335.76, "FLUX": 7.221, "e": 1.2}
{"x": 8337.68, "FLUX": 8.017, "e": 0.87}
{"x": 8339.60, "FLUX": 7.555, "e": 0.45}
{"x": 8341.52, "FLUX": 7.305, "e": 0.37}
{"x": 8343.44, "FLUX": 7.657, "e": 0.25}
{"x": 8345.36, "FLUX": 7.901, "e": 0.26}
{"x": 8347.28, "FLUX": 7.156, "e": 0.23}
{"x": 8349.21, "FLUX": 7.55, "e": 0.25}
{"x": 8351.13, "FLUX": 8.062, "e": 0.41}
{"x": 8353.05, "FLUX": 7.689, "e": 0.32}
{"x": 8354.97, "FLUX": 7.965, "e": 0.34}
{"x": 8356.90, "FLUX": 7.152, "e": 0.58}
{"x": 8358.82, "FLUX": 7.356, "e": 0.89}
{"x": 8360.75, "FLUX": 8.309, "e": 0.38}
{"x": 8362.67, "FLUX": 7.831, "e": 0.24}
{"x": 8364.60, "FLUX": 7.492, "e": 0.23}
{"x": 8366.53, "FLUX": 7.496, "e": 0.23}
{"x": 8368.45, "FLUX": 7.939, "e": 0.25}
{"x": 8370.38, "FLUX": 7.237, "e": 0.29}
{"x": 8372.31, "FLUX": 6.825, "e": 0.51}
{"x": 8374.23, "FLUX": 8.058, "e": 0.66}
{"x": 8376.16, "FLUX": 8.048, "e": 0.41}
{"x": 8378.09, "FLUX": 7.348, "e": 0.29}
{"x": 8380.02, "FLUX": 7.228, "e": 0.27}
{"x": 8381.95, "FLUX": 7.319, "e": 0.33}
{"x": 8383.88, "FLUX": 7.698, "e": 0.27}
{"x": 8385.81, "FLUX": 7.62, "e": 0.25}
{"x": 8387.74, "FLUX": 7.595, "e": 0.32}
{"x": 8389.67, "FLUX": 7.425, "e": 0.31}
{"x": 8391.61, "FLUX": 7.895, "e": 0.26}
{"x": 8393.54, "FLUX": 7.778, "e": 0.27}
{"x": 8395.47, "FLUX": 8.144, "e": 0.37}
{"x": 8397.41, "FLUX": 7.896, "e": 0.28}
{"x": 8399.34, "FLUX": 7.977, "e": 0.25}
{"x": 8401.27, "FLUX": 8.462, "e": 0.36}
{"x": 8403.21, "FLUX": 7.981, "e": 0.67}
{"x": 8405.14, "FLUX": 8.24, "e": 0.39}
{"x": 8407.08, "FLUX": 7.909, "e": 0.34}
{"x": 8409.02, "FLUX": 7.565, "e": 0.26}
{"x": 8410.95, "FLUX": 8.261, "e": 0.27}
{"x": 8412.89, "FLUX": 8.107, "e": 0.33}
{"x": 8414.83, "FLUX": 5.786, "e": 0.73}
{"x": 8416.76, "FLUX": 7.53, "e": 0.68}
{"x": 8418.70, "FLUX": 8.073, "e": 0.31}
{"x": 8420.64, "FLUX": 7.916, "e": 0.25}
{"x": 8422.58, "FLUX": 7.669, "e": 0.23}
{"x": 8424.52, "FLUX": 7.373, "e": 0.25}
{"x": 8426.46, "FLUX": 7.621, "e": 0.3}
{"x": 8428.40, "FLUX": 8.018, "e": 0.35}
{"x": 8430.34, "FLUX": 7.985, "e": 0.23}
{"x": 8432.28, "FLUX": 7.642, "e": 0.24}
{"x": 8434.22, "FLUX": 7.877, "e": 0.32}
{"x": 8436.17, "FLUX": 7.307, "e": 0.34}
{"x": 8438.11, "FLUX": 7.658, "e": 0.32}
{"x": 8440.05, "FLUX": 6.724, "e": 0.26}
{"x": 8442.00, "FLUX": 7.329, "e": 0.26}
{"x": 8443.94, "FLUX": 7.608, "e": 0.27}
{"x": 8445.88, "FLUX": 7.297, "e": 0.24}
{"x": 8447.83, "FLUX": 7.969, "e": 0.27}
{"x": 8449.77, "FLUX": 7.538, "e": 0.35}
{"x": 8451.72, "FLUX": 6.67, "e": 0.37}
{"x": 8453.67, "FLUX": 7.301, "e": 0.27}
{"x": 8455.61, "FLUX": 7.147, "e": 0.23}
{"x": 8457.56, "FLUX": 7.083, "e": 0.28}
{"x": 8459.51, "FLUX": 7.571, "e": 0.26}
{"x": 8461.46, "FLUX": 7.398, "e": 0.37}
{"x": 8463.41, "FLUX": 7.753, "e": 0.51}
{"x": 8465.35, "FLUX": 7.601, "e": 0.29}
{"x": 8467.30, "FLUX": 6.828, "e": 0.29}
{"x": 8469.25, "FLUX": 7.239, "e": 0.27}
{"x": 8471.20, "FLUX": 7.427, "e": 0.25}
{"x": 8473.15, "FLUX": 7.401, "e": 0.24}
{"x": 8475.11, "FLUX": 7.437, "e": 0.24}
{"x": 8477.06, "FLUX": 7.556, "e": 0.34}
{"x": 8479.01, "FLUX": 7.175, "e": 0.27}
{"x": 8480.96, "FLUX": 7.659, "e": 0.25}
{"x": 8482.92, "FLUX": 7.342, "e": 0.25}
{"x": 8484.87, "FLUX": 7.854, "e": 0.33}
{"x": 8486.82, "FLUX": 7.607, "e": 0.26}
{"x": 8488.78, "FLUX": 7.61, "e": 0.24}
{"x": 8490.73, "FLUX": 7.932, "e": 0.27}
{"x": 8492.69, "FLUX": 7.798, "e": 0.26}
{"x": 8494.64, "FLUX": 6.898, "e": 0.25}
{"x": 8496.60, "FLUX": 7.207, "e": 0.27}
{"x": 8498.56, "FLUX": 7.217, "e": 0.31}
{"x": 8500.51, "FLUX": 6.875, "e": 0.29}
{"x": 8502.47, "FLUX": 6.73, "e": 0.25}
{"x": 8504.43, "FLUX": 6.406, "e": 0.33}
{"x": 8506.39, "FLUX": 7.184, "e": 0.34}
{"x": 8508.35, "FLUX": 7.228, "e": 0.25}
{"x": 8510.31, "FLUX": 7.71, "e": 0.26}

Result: 7.4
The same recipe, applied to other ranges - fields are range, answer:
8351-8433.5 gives 7.71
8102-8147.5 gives 8.14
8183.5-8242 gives 8.33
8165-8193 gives 8.25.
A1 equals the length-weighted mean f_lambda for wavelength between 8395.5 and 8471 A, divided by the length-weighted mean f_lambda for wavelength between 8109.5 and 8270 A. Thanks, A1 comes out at 0.92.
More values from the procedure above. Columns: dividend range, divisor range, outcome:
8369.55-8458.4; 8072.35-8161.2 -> 0.93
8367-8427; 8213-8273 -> 0.92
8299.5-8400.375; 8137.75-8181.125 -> 0.93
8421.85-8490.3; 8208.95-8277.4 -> 0.90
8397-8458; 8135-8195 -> 0.92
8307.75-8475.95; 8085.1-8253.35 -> 0.92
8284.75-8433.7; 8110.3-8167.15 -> 0.94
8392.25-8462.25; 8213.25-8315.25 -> 0.92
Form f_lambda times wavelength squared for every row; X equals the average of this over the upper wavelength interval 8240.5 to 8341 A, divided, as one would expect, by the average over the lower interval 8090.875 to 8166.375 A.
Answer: 1.02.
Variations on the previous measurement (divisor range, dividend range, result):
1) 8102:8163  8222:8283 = 1.04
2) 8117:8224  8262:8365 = 0.99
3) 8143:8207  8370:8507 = 0.97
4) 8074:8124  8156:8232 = 1.06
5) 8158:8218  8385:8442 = 0.99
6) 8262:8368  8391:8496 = 0.99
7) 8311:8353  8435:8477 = 1.00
